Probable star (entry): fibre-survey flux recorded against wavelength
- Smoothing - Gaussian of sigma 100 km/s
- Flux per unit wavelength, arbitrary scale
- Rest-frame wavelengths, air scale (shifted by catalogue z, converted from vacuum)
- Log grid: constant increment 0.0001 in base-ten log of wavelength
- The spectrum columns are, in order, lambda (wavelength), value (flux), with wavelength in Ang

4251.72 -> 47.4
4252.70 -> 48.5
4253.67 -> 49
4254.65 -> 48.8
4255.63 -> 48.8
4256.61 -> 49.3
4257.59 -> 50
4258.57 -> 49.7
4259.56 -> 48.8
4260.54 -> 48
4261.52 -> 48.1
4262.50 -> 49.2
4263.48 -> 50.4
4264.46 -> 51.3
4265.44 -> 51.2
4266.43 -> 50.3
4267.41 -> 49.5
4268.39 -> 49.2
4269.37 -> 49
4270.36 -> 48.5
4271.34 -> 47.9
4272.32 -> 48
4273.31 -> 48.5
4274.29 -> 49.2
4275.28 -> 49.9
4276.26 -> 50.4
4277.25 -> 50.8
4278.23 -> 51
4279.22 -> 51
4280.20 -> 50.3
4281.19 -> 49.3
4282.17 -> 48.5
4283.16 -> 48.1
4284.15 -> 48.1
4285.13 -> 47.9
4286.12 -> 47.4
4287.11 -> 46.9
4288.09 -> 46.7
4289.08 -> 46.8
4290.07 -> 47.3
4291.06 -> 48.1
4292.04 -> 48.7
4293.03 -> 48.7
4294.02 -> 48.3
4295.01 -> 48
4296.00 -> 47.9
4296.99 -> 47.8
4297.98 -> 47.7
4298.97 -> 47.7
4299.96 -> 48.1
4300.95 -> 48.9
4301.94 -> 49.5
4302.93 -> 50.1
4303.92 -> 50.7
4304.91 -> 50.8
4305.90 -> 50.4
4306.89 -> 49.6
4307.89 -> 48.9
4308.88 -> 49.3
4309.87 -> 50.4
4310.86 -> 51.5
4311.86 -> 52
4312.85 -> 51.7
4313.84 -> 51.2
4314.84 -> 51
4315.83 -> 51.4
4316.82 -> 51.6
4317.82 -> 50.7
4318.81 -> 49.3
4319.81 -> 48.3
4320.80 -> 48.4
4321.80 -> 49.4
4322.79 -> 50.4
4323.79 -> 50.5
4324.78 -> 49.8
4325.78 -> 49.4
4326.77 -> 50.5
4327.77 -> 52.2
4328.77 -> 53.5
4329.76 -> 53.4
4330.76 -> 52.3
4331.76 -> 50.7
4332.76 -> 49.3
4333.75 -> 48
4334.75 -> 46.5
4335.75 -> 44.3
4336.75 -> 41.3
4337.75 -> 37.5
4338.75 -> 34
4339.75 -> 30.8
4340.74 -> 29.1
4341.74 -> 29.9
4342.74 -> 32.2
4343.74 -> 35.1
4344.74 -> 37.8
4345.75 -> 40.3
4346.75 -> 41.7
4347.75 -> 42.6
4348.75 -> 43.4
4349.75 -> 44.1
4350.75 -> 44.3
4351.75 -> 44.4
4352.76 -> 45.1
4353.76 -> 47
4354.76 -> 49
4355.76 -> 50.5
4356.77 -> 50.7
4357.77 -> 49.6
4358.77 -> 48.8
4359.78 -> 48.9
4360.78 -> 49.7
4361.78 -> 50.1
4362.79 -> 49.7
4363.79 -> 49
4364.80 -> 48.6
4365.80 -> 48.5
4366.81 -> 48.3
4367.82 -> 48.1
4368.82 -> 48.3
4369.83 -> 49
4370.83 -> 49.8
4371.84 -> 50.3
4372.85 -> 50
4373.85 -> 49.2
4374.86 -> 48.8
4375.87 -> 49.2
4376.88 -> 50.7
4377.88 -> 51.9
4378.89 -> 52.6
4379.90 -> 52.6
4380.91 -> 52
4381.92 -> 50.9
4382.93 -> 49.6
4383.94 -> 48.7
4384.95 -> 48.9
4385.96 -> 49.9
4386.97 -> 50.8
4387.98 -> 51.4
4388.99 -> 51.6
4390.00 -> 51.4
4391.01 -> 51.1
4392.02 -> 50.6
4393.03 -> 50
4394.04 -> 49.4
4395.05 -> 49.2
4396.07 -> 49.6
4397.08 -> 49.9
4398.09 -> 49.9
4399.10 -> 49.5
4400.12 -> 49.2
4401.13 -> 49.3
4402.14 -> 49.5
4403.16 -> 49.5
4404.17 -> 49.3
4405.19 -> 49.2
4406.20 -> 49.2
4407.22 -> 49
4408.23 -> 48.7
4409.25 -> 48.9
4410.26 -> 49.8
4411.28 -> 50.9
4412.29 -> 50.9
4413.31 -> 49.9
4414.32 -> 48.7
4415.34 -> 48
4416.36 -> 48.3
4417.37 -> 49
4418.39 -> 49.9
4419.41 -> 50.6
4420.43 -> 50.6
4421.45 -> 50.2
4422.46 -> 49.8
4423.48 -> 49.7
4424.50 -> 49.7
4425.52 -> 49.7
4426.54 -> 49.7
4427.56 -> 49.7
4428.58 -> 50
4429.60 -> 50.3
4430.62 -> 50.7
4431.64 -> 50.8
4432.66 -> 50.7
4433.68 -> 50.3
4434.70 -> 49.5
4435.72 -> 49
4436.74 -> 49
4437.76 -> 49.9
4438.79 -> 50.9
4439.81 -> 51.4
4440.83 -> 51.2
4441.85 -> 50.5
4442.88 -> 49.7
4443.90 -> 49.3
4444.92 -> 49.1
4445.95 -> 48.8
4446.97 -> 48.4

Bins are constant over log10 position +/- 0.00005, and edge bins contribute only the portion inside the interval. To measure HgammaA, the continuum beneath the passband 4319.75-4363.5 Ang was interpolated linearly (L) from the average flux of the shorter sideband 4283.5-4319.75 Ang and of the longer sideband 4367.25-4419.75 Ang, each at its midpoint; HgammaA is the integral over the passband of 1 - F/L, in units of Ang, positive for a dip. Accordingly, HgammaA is 3.68 Ang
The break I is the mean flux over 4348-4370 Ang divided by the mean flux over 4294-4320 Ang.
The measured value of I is 0.96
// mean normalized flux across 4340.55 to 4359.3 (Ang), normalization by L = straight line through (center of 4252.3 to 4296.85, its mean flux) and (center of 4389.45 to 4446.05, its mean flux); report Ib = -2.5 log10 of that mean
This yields 0.16 mag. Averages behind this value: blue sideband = 48.9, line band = 42.6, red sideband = 49.8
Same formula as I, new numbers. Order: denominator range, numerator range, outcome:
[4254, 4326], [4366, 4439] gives 1.01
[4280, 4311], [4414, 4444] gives 1.03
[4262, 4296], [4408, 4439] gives 1.02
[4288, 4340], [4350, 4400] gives 1.02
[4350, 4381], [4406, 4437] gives 1.01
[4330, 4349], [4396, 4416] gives 1.22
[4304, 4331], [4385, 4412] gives 0.98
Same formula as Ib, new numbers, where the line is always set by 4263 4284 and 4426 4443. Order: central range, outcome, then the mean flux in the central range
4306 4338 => 0.00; 49.6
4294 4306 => 0.02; 48.9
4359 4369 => 0.02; 48.9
